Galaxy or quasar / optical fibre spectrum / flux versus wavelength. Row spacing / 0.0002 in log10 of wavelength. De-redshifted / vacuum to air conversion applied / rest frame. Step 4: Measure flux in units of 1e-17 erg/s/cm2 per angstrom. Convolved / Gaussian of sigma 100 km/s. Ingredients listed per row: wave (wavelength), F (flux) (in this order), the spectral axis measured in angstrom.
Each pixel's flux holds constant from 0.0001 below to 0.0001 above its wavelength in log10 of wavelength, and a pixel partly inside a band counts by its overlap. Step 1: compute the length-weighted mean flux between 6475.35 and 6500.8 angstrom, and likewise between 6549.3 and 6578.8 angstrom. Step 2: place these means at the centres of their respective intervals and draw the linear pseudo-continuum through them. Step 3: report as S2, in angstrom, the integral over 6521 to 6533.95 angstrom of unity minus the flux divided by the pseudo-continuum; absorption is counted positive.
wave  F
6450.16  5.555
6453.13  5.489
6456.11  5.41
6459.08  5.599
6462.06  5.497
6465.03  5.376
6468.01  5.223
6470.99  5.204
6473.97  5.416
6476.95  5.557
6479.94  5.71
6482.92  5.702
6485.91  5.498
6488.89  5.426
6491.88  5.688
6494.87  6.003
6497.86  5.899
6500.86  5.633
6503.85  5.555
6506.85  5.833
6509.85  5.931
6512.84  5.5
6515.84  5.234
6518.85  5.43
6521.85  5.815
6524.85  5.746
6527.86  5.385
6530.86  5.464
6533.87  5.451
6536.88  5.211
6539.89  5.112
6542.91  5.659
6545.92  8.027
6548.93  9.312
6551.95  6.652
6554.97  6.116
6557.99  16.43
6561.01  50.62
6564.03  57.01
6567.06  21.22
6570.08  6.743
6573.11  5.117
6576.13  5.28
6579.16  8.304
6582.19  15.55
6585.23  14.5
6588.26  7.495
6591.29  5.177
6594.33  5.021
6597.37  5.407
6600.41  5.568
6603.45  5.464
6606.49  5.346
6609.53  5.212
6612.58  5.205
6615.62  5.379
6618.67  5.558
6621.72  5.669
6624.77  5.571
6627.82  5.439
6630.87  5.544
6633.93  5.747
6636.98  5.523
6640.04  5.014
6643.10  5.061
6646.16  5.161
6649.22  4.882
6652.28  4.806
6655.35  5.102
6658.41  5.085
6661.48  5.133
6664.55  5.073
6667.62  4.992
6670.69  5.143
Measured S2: 7.11 angstrom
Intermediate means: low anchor 5.68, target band 5.58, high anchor 18.6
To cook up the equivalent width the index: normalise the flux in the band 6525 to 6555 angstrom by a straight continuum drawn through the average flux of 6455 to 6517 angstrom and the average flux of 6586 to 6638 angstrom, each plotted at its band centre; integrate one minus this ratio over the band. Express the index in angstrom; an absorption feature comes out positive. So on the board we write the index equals -3.2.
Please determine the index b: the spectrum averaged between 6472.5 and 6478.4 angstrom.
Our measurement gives 5.49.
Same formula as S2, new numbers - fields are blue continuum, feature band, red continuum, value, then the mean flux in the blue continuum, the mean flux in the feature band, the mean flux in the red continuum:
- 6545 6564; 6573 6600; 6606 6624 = 9.12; 19.6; 8.03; 5.41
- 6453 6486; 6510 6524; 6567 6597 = 2.64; 5.47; 5.55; 8.71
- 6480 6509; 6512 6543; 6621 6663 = 0.86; 5.7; 5.44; 5.26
